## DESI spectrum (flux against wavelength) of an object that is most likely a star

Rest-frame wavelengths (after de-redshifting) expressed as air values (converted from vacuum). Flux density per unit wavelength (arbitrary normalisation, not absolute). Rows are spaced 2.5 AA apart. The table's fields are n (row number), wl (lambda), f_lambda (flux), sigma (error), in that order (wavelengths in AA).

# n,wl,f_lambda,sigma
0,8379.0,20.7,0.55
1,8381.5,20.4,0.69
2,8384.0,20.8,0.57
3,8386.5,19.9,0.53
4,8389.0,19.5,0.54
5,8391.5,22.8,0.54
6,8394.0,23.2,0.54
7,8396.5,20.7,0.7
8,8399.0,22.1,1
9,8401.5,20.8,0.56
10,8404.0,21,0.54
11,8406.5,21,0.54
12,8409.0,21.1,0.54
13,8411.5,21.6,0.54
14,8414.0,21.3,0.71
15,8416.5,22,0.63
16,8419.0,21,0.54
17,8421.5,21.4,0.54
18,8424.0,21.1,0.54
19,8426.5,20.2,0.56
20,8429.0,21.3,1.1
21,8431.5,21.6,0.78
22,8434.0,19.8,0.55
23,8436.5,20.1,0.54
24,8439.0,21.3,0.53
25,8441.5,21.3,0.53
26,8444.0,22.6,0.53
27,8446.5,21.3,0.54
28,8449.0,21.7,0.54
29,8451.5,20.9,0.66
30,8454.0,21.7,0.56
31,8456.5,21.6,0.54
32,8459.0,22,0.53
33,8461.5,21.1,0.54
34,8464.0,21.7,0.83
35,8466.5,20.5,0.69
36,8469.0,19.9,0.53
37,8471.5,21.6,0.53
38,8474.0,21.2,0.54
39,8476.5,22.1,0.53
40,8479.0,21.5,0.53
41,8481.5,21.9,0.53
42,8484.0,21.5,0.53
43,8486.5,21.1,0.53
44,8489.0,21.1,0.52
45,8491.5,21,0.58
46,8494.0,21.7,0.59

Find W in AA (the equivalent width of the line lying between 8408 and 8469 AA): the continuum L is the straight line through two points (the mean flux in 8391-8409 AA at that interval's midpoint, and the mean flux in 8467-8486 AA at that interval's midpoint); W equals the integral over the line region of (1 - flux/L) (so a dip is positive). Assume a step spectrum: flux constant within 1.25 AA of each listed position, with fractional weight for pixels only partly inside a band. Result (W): 0.6 AA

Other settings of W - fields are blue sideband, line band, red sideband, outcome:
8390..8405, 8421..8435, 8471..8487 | 0.5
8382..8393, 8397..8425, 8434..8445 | -0.5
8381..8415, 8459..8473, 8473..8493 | 0.2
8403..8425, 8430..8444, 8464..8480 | 0.2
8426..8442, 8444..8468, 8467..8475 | -0.7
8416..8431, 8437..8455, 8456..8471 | -0.3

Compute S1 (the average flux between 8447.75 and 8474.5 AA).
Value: 21.3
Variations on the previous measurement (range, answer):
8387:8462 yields 21.3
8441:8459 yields 21.6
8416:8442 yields 21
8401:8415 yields 21.1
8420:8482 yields 21.2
